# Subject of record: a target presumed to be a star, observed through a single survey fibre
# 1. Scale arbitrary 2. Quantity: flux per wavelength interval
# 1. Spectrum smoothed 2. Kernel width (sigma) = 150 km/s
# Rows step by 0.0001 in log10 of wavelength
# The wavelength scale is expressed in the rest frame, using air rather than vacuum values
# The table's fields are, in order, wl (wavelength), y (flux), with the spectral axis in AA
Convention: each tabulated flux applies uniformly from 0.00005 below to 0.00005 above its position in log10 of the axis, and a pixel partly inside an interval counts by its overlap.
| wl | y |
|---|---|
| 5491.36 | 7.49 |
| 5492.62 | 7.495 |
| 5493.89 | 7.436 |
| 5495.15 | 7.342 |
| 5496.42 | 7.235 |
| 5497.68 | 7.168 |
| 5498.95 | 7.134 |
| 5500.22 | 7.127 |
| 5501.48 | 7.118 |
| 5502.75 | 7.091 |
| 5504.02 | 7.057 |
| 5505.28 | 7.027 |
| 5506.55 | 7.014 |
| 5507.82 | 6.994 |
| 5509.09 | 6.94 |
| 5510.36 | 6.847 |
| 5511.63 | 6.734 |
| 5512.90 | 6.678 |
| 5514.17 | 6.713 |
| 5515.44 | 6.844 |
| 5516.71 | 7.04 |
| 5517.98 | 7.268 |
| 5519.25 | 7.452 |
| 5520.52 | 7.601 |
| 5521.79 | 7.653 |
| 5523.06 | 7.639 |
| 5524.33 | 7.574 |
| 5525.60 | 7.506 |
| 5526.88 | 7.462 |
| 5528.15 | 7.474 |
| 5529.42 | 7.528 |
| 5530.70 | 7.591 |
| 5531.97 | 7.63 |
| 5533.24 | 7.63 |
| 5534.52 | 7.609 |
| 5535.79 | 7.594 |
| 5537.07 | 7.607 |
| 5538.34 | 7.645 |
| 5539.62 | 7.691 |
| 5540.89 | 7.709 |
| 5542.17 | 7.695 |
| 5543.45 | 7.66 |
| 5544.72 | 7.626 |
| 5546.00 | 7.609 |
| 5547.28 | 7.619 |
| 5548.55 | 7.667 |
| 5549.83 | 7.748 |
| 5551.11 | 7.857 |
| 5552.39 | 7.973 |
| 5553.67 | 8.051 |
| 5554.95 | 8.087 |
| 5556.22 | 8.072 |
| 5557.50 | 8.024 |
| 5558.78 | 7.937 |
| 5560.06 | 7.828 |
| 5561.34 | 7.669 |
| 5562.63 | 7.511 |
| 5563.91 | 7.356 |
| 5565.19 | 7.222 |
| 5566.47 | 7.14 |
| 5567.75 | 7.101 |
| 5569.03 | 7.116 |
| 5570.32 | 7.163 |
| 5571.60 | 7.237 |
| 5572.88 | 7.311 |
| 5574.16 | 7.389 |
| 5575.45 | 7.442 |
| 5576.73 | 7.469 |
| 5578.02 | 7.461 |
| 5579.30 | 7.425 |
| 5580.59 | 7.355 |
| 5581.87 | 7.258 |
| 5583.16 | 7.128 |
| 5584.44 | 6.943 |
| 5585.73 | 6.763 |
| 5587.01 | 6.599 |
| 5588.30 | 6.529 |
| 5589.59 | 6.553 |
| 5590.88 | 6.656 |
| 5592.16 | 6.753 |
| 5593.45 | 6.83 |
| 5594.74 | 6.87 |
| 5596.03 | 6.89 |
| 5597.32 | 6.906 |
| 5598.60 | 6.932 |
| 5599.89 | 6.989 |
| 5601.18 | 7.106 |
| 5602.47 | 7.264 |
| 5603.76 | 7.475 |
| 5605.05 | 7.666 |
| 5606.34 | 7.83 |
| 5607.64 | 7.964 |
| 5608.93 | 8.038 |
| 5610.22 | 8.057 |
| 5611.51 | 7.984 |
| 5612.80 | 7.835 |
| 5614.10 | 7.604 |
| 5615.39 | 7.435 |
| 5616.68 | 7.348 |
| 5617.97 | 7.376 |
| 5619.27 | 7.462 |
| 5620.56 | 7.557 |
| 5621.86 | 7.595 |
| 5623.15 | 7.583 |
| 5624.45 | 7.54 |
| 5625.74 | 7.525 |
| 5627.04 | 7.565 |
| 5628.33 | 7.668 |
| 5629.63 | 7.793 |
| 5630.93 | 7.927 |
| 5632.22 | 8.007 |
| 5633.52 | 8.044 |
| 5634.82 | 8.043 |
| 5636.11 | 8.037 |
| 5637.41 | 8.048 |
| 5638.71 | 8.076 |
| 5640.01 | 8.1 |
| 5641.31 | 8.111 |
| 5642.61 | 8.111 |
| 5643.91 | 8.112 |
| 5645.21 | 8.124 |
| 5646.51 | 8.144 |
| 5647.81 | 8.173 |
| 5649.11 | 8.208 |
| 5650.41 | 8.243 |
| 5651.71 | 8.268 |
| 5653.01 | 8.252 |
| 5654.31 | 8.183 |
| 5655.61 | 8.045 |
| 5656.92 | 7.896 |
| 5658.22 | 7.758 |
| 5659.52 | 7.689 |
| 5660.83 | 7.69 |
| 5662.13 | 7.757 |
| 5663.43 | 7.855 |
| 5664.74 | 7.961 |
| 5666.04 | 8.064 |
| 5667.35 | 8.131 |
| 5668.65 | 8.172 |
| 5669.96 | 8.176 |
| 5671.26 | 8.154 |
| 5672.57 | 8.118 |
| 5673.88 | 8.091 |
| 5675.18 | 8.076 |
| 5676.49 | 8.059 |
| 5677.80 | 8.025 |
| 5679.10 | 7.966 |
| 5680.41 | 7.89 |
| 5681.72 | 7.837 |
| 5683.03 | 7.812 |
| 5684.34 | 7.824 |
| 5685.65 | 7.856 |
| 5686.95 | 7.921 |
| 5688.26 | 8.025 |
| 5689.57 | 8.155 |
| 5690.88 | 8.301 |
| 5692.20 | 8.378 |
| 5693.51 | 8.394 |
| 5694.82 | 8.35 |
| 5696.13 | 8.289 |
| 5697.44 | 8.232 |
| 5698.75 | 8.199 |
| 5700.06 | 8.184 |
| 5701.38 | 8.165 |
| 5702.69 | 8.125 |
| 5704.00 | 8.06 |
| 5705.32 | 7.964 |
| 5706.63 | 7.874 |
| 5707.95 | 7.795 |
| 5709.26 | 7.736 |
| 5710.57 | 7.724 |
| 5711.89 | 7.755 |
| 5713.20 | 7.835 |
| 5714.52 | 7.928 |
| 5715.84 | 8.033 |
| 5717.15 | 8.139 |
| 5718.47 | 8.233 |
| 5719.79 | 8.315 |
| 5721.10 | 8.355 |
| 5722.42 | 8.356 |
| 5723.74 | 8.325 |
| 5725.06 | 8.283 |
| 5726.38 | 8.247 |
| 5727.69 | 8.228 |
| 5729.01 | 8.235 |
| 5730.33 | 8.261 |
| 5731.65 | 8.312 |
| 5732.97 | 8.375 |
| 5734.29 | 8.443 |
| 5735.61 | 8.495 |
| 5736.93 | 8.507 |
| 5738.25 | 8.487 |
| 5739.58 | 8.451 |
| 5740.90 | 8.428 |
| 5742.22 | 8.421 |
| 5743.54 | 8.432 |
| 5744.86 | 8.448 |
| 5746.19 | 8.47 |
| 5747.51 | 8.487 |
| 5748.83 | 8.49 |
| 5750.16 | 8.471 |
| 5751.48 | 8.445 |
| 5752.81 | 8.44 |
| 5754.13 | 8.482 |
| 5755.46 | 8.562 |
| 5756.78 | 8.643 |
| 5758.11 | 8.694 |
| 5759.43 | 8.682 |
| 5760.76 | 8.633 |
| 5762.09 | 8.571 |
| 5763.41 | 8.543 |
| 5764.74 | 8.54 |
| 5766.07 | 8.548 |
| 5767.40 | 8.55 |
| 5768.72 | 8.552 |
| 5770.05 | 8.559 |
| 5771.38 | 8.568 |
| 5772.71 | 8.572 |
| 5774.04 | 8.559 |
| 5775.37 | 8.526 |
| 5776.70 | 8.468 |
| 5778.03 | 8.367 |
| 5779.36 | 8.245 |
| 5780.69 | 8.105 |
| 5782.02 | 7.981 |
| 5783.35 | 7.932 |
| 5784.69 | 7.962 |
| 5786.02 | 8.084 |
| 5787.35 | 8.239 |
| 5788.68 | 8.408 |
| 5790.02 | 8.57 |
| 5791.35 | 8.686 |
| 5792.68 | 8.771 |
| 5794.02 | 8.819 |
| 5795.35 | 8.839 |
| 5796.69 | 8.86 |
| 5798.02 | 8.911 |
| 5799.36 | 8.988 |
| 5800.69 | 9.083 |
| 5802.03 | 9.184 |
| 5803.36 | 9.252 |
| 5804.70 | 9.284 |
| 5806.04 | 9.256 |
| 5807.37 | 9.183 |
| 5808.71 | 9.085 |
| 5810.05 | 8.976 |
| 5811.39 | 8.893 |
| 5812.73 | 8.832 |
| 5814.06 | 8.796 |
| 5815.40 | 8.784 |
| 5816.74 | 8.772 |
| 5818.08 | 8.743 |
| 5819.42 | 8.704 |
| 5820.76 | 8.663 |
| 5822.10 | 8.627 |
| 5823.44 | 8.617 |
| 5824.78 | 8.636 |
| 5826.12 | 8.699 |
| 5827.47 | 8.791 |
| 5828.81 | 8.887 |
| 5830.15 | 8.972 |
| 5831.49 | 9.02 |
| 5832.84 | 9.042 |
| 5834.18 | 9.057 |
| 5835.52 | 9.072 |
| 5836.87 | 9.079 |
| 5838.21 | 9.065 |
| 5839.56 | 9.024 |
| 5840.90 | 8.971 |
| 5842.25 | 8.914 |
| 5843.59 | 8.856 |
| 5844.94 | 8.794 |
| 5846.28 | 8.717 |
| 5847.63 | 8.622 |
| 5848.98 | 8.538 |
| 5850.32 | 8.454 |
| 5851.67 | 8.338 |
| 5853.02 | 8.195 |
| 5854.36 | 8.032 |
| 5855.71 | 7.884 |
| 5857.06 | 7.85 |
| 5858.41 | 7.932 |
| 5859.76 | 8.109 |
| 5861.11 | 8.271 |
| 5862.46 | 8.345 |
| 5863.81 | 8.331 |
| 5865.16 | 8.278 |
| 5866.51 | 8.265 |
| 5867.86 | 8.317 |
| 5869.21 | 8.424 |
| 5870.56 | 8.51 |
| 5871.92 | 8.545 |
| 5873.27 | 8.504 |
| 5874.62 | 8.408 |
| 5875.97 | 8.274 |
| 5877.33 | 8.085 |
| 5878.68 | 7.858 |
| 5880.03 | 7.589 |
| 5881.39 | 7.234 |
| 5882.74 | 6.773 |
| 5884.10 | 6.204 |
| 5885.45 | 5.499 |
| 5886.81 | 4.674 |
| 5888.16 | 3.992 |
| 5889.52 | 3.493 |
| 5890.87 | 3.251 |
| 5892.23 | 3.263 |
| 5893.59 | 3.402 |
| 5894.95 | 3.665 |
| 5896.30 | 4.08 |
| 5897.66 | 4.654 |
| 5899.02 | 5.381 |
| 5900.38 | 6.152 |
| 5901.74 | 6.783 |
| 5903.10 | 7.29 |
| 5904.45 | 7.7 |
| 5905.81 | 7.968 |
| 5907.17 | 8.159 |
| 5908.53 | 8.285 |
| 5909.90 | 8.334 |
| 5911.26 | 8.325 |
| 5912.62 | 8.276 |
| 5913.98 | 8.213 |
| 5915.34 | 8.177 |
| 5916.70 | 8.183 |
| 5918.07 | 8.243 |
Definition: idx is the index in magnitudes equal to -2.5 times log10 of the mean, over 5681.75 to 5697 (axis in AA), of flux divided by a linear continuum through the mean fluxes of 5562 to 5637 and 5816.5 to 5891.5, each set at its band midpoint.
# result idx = -0.069 mag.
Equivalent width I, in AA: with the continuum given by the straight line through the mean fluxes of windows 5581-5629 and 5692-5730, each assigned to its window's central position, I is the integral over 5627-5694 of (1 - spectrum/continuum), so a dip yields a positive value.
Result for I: -2.57 AA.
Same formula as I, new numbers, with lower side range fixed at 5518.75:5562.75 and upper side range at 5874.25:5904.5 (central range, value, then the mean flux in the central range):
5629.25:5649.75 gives -2.7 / 8.07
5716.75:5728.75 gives -2.9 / 8.28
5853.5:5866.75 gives -5.0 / 8.13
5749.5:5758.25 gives -2.7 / 8.52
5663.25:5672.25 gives -1.4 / 8.08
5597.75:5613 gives -0.5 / 7.58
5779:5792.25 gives -4.0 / 8.23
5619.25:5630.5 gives -0.6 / 7.6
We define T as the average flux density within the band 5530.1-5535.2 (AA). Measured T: 7.62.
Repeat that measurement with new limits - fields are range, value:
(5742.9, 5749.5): 8.46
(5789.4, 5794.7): 8.72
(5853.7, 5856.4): 7.95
